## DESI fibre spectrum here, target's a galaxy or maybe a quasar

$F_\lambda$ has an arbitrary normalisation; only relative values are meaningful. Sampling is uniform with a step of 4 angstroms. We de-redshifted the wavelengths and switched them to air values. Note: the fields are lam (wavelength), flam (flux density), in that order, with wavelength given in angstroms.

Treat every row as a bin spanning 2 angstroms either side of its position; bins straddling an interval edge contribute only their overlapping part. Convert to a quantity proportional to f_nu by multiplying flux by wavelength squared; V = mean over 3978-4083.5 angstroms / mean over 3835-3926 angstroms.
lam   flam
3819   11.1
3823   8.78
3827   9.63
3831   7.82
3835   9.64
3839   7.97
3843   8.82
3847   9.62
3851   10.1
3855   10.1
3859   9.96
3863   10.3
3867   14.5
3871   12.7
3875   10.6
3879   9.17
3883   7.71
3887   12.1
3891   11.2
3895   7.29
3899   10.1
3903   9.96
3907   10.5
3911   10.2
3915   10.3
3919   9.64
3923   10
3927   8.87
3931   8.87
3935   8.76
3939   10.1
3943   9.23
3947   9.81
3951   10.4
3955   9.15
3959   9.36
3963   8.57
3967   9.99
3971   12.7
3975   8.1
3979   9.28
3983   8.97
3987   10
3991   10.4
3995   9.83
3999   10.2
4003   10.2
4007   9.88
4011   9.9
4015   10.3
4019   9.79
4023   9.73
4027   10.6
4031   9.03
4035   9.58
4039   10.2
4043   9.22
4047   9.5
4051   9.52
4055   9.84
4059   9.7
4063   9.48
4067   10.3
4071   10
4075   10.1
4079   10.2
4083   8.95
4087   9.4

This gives 1.0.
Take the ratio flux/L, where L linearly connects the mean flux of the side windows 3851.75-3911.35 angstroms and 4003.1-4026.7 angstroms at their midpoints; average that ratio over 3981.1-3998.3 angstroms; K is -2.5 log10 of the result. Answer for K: 0.026 mag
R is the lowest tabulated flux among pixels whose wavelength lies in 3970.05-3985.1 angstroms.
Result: 8.1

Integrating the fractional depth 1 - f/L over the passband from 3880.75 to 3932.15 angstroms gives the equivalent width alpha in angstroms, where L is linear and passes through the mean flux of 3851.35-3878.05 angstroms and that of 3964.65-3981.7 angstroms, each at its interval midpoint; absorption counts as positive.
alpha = 4.6 angstroms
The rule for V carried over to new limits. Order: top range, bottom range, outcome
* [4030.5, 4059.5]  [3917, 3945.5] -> 1.09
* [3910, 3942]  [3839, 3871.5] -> 0.94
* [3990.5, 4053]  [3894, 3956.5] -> 1.08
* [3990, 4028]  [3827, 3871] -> 1.09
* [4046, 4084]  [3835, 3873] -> 1.05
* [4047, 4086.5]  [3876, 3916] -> 1.08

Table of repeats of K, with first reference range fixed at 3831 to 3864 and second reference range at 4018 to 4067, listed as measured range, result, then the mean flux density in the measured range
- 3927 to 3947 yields 0.03 mag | 9.26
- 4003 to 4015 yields -0.04 mag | 10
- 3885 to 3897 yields -0.08 mag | 10.2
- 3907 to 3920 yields -0.07 mag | 10.1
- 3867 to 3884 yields -0.13 mag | 10.7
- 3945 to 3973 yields -0.05 mag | 10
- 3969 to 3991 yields -0.03 mag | 9.86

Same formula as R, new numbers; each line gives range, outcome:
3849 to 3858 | 10.1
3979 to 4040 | 8.97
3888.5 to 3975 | 7.29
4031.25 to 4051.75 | 9.22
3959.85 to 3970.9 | 8.57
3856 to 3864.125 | 9.96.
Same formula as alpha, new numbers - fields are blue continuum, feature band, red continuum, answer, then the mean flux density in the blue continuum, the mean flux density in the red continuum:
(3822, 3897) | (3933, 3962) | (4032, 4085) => 0.94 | 9.91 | 9.72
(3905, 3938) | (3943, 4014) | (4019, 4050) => -0.90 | 9.66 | 9.69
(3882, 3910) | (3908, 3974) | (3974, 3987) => -2.06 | 9.93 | 9.02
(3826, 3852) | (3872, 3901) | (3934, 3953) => -1.58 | 9.03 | 9.71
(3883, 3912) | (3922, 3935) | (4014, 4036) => 1.12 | 10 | 9.83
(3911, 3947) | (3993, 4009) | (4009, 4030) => -0.18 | 9.53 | 10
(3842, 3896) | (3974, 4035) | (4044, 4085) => 1.05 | 10.4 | 9.75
